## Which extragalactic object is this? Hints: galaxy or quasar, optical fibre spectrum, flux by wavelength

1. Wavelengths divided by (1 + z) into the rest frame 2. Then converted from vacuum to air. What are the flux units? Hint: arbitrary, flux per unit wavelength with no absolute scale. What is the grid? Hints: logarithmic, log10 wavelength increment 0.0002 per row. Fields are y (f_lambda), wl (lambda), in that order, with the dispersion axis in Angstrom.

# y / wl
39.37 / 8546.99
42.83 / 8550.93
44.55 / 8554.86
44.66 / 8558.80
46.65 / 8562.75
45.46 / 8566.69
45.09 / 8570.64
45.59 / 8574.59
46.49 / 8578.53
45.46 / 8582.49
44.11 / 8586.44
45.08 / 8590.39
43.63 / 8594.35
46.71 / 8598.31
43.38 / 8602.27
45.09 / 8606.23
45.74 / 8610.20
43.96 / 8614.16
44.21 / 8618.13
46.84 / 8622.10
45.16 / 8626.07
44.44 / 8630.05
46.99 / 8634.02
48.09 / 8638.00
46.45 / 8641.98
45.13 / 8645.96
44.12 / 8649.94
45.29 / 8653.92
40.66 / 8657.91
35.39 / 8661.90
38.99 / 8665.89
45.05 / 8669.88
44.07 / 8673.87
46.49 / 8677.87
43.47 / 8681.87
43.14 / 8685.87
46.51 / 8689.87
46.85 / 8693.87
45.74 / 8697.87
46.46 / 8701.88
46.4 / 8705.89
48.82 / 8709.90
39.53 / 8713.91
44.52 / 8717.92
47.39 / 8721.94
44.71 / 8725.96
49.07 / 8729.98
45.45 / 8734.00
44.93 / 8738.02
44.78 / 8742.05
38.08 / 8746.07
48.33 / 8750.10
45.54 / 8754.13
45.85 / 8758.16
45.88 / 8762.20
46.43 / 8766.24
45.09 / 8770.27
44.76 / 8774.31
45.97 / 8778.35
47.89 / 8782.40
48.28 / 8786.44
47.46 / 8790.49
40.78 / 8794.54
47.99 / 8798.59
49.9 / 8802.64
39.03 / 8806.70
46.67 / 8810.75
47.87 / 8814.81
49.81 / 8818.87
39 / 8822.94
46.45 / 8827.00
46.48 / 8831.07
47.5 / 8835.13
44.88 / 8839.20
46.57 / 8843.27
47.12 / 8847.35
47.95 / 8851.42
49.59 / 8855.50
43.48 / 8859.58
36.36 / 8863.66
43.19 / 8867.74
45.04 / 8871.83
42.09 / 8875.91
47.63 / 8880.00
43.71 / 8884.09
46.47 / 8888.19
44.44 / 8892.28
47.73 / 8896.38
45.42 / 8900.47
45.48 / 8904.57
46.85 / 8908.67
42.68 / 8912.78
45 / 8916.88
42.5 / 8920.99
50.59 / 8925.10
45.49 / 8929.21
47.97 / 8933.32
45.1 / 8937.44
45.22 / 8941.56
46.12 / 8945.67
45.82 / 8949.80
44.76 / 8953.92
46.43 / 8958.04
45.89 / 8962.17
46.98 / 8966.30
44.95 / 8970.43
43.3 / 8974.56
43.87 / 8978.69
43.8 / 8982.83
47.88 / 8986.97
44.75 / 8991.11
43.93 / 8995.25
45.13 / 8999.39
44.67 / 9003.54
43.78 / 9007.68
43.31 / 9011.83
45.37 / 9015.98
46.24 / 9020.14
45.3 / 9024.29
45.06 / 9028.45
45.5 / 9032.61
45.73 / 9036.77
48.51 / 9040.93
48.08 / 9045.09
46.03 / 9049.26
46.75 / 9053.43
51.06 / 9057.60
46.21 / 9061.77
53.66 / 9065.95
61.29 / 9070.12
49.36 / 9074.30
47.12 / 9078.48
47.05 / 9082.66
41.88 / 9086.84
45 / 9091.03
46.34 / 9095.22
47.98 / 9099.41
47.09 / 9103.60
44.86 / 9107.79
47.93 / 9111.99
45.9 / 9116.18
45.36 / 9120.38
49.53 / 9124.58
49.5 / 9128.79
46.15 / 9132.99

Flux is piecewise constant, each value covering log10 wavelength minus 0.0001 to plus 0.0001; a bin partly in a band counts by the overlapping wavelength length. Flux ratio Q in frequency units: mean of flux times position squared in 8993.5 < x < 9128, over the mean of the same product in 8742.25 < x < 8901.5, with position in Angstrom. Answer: 1.09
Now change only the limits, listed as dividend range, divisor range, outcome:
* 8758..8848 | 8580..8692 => 1.08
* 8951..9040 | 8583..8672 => 1.11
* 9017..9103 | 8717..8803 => 1.11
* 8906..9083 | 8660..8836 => 1.09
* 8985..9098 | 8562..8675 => 1.16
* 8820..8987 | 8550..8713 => 1.08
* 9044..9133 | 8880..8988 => 1.09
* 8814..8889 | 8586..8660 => 1.06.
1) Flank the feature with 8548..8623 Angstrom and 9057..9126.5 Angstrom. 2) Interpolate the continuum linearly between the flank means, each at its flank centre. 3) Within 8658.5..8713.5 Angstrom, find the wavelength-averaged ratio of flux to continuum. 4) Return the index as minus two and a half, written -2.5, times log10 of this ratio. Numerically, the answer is 0.03 mag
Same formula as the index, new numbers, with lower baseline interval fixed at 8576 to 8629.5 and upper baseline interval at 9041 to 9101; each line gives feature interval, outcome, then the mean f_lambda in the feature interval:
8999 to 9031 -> 0.07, 44.8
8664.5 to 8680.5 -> 0.04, 43.8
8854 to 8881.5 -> 0.08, 43.7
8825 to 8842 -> 0.01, 46.4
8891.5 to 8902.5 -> 0.03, 46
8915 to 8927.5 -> 0.03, 46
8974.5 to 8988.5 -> 0.07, 44.8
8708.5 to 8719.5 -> 0.04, 44.1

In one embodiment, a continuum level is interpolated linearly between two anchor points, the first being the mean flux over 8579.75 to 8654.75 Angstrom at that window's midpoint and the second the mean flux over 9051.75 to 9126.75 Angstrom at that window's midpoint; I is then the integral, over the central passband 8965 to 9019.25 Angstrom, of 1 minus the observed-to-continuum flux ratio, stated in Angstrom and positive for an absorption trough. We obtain 3.1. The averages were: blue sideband 45.3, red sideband 48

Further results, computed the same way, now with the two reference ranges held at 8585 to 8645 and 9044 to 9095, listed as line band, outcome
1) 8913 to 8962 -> 1.88 Angstrom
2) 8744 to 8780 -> 0.99 Angstrom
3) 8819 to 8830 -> 0.59 Angstrom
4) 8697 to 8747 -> 0.96 Angstrom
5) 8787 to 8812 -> 0.64 Angstrom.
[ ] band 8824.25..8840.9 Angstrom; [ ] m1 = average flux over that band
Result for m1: 46.1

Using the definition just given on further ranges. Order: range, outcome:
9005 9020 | 44.4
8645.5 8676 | 42.2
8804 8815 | 44.3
